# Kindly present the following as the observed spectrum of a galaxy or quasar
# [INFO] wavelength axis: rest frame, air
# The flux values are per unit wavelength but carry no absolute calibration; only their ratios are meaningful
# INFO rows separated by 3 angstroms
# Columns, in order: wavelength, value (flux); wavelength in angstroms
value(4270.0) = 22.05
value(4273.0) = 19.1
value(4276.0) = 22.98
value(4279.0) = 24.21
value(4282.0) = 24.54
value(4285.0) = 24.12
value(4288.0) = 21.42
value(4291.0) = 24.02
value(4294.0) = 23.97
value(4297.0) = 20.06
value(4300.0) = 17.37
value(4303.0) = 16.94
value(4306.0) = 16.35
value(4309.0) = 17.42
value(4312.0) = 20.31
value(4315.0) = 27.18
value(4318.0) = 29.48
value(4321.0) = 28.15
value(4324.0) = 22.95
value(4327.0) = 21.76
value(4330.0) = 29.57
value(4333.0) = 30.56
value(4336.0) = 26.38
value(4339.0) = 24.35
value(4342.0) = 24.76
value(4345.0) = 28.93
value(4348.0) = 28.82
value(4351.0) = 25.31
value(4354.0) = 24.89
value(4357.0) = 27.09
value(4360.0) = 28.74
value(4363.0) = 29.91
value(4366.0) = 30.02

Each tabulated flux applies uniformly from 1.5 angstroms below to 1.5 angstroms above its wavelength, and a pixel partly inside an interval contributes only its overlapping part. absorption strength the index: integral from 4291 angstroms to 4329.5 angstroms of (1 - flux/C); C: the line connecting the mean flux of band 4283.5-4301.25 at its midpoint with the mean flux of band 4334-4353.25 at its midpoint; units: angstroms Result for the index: 2.3 angstroms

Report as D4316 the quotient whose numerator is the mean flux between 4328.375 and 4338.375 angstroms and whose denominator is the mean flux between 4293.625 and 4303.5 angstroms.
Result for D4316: 1.5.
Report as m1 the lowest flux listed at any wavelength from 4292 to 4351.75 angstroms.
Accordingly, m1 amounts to 16.35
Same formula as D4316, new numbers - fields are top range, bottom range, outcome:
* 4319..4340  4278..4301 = 1.17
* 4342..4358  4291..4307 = 1.37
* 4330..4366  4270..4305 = 1.27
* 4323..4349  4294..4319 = 1.28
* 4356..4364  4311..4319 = 1.11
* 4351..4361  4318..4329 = 1.05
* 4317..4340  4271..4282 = 1.19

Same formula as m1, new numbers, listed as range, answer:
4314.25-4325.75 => 22.95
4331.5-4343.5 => 24.35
